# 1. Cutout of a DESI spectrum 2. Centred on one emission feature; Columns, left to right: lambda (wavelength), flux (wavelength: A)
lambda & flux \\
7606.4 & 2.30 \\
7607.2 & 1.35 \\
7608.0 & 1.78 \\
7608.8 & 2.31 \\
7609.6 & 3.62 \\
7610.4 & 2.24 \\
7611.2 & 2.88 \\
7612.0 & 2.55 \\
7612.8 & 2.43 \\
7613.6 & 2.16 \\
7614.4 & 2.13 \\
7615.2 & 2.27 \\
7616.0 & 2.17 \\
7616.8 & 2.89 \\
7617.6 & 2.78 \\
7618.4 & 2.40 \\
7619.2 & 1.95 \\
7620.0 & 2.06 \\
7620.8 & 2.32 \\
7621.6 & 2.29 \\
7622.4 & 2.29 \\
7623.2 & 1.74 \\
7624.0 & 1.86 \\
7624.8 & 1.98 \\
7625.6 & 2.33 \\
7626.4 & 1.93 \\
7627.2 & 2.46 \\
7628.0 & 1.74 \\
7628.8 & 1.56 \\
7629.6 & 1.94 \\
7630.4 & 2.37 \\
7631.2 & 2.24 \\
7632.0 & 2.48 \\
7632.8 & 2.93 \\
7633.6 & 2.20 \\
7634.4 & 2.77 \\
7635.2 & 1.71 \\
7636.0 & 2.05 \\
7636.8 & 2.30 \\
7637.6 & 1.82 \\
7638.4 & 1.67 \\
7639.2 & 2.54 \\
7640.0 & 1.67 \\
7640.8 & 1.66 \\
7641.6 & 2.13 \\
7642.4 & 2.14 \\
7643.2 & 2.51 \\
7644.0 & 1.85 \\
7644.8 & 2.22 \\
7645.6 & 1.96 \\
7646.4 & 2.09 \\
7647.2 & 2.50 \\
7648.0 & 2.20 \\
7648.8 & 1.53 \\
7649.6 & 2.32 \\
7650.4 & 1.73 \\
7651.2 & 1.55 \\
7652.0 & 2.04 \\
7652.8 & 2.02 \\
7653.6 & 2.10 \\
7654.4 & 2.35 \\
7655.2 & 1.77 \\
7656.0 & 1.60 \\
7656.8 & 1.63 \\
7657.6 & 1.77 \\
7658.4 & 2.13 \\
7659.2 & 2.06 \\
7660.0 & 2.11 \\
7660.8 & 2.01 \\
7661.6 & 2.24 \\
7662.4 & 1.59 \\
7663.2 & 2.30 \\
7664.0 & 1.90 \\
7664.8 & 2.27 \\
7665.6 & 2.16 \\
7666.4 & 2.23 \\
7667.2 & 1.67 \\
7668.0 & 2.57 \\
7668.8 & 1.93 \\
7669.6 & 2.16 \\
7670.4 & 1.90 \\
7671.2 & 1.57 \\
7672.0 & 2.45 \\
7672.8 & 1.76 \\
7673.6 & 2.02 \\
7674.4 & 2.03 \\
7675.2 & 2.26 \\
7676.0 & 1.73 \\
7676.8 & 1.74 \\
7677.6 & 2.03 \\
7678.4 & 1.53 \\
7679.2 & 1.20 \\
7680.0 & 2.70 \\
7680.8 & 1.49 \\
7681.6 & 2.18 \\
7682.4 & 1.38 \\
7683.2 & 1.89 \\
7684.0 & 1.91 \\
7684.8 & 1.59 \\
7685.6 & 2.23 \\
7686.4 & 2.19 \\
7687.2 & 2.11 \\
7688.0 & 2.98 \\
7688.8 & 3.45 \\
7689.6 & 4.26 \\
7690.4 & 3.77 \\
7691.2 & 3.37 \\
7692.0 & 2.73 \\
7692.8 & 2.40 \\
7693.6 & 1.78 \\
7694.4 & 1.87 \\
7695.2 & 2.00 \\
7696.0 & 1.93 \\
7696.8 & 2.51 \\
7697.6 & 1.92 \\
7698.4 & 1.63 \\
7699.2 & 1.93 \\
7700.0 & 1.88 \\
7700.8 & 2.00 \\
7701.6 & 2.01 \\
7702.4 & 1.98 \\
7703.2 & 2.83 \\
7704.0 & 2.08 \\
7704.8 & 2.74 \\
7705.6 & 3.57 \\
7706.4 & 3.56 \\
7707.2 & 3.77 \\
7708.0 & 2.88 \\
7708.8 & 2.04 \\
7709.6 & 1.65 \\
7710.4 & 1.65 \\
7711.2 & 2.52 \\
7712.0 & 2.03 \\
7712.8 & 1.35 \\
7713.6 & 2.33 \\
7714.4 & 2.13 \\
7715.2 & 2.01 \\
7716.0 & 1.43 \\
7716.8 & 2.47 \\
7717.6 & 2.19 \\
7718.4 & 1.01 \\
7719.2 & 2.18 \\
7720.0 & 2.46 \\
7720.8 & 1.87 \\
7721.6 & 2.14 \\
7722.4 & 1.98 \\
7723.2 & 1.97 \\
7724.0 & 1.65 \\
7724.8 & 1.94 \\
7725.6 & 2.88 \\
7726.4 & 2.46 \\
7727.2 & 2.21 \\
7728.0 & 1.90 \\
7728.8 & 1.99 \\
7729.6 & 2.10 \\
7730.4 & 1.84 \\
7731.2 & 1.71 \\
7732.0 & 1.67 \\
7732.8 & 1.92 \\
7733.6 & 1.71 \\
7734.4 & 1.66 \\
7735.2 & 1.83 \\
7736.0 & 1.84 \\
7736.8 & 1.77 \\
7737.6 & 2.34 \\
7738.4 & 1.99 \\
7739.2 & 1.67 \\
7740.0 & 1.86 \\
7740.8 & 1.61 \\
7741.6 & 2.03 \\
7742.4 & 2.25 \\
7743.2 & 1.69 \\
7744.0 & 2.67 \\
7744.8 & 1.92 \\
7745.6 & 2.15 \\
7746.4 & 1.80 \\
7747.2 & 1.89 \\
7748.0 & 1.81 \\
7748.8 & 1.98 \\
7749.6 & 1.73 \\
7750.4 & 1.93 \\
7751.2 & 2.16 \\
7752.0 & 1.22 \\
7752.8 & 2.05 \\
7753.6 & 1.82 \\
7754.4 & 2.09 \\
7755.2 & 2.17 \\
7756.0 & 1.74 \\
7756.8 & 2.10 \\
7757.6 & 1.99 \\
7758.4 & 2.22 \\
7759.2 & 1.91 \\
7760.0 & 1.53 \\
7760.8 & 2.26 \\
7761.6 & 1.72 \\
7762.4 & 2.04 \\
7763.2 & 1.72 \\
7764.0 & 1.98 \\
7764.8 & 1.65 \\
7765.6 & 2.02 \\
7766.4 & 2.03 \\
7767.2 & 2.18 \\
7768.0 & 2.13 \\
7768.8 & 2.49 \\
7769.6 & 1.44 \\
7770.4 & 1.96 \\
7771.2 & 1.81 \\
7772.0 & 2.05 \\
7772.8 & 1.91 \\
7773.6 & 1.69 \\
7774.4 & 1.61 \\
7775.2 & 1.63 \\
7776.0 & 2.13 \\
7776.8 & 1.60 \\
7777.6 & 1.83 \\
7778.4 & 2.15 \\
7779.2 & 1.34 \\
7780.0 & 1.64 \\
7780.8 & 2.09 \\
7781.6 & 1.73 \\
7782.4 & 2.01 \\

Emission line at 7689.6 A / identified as [S II]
